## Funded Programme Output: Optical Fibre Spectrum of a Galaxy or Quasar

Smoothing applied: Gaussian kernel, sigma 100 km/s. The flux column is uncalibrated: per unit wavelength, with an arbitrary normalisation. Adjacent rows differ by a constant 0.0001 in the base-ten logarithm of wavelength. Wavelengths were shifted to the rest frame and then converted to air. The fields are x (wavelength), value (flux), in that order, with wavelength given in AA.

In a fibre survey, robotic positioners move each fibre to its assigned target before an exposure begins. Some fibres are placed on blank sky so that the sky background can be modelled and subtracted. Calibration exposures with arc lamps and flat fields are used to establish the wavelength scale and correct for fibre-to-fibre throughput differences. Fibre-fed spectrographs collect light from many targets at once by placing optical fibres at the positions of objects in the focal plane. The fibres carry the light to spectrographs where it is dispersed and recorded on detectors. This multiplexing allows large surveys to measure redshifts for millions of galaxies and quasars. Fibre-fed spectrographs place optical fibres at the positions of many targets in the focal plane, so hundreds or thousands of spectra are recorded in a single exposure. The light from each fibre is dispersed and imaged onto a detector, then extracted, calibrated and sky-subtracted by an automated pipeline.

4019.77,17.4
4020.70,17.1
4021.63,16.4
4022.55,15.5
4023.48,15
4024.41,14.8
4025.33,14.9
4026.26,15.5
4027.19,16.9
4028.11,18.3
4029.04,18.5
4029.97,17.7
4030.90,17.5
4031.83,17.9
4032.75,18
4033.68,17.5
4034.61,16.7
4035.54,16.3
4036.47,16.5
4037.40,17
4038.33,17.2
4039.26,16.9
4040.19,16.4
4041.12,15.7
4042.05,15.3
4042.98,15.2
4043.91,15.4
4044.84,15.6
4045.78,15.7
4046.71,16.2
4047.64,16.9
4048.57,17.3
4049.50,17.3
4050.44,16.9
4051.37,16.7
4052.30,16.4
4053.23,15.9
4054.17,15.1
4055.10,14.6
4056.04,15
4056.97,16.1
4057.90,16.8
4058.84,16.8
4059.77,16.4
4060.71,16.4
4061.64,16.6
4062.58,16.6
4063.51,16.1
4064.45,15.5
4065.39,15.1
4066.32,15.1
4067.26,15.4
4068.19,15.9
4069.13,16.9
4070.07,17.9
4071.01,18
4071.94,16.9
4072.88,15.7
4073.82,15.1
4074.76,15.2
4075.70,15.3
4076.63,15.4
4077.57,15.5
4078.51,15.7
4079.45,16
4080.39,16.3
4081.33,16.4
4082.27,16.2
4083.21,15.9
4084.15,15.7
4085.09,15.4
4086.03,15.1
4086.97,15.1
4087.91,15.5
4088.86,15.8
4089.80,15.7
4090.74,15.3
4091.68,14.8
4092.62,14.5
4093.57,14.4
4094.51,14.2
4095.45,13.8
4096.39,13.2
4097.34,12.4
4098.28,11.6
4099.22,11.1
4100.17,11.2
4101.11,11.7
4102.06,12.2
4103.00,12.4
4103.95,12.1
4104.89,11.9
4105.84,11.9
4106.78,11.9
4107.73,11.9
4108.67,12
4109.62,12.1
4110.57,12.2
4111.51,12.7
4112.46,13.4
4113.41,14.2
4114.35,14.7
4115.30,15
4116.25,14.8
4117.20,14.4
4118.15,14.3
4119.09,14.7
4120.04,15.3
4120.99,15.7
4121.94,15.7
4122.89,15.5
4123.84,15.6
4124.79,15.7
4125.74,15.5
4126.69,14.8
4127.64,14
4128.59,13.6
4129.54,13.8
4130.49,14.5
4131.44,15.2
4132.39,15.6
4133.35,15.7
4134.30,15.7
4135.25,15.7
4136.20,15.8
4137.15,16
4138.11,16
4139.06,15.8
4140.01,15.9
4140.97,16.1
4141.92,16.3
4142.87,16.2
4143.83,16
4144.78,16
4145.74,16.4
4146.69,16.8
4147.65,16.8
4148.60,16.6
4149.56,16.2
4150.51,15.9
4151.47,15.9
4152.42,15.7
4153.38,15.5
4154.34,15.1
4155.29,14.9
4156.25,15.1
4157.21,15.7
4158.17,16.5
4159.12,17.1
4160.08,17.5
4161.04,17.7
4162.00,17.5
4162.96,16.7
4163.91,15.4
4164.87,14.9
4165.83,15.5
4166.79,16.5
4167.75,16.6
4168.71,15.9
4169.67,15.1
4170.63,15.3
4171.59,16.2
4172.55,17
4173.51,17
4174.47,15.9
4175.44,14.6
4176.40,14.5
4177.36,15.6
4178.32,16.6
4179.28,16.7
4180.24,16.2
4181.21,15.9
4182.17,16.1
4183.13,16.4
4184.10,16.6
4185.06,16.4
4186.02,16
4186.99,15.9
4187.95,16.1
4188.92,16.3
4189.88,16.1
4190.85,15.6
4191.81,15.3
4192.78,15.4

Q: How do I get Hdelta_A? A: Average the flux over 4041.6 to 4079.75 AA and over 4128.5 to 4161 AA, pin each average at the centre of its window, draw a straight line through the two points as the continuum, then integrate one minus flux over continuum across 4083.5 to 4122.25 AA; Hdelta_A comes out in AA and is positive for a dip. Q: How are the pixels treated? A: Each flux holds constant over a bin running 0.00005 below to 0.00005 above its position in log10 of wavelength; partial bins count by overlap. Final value 5.46 AA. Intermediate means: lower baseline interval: 16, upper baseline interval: 15.9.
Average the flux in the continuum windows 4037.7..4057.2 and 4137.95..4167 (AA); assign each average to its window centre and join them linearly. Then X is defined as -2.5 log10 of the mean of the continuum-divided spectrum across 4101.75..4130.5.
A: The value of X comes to 0.167 mag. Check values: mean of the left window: 16.1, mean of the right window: 16.1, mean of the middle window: 13.8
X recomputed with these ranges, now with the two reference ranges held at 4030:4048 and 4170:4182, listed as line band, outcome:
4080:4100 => 0.12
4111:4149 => 0.06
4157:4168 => -0.03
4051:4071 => 0.02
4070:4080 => 0.03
